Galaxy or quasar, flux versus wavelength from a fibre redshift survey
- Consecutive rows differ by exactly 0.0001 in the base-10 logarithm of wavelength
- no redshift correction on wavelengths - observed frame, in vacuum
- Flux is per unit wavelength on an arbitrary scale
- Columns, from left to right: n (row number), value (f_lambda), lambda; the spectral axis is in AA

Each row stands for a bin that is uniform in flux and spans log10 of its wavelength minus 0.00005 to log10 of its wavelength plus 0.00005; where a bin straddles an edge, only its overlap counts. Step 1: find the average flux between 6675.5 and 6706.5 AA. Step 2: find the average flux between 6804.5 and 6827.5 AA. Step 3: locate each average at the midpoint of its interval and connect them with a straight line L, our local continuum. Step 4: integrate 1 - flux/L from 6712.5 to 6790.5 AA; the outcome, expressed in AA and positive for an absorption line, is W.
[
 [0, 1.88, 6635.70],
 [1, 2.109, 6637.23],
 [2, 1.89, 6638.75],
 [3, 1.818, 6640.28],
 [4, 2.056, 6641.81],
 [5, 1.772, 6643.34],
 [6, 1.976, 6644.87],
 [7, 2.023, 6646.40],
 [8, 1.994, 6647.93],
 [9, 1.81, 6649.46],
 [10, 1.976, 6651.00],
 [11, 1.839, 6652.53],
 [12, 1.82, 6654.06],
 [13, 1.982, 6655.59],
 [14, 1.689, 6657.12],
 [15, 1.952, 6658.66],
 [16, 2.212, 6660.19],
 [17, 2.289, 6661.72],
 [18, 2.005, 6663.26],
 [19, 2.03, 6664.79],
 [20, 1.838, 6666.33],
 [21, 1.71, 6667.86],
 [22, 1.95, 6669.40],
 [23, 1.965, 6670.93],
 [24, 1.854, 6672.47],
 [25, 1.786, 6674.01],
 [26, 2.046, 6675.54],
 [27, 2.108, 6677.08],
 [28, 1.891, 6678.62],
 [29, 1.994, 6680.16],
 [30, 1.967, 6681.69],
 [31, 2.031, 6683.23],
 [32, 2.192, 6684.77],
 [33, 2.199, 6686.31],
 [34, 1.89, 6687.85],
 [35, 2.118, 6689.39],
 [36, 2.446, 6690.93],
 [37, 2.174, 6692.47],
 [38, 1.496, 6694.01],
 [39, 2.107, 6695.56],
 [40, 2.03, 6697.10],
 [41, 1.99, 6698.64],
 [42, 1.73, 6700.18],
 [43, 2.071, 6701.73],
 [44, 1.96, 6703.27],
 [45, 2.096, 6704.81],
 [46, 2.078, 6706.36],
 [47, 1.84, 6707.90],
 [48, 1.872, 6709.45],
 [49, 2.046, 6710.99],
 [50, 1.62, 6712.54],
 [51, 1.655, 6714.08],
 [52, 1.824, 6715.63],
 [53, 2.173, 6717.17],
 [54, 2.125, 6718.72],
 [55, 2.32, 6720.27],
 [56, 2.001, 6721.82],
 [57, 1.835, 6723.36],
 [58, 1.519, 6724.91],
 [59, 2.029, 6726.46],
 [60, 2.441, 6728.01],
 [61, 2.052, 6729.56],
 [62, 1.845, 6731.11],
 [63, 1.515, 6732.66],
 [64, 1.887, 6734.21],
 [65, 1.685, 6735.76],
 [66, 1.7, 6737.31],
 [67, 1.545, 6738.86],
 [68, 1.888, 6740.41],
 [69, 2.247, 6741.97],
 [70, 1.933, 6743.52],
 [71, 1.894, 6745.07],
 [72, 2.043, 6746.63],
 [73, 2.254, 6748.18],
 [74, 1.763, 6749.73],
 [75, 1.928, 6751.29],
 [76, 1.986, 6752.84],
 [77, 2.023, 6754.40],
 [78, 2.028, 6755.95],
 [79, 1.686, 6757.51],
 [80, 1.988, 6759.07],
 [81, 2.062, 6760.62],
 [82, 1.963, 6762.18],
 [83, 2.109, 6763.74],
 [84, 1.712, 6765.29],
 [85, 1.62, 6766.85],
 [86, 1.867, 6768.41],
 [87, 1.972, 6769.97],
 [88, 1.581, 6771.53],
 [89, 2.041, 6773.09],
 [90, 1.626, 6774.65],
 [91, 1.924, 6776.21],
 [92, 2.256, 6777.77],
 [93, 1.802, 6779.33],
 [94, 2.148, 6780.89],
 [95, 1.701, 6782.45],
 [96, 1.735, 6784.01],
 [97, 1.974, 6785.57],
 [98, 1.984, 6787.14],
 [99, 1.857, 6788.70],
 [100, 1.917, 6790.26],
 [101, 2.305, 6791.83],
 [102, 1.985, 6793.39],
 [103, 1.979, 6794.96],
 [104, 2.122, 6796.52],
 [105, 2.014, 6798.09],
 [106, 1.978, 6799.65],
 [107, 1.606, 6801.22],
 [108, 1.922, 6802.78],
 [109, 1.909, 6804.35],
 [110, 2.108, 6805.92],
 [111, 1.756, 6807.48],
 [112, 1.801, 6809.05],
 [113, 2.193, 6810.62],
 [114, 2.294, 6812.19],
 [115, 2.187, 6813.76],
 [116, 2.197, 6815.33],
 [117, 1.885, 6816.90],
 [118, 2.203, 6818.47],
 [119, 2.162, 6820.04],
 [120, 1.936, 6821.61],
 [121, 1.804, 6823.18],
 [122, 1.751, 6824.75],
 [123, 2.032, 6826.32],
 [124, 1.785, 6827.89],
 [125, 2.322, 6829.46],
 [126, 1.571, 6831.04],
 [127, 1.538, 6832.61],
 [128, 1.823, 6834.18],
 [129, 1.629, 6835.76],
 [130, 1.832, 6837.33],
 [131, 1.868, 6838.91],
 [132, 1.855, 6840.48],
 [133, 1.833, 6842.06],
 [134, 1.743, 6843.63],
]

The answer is 4.29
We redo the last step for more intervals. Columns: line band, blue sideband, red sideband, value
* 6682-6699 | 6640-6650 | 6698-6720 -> -1.1 AA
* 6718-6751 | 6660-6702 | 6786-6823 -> 1.2 AA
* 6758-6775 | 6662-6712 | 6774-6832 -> 0.9 AA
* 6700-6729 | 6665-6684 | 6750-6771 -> -0.7 AA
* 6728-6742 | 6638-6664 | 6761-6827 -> 0.9 AA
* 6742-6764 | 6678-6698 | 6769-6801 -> -0.1 AA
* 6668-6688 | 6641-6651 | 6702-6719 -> -0.5 AA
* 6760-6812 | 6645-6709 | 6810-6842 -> 0.6 AA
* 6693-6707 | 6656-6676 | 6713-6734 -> -0.1 AA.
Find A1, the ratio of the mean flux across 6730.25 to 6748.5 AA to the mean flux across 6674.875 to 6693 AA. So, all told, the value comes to 0.9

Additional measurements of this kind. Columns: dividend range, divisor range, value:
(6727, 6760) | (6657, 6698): 0.96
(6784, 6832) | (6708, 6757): 1.03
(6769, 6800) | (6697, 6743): 1.01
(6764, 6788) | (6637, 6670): 0.96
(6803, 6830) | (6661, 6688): 1.01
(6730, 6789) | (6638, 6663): 0.97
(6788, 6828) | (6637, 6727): 1.02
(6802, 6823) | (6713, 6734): 1.05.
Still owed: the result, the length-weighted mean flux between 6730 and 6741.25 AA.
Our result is 1.74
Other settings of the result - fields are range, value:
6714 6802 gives 1.93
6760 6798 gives 1.93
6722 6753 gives 1.9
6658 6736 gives 1.97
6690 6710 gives 1.99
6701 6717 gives 1.92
